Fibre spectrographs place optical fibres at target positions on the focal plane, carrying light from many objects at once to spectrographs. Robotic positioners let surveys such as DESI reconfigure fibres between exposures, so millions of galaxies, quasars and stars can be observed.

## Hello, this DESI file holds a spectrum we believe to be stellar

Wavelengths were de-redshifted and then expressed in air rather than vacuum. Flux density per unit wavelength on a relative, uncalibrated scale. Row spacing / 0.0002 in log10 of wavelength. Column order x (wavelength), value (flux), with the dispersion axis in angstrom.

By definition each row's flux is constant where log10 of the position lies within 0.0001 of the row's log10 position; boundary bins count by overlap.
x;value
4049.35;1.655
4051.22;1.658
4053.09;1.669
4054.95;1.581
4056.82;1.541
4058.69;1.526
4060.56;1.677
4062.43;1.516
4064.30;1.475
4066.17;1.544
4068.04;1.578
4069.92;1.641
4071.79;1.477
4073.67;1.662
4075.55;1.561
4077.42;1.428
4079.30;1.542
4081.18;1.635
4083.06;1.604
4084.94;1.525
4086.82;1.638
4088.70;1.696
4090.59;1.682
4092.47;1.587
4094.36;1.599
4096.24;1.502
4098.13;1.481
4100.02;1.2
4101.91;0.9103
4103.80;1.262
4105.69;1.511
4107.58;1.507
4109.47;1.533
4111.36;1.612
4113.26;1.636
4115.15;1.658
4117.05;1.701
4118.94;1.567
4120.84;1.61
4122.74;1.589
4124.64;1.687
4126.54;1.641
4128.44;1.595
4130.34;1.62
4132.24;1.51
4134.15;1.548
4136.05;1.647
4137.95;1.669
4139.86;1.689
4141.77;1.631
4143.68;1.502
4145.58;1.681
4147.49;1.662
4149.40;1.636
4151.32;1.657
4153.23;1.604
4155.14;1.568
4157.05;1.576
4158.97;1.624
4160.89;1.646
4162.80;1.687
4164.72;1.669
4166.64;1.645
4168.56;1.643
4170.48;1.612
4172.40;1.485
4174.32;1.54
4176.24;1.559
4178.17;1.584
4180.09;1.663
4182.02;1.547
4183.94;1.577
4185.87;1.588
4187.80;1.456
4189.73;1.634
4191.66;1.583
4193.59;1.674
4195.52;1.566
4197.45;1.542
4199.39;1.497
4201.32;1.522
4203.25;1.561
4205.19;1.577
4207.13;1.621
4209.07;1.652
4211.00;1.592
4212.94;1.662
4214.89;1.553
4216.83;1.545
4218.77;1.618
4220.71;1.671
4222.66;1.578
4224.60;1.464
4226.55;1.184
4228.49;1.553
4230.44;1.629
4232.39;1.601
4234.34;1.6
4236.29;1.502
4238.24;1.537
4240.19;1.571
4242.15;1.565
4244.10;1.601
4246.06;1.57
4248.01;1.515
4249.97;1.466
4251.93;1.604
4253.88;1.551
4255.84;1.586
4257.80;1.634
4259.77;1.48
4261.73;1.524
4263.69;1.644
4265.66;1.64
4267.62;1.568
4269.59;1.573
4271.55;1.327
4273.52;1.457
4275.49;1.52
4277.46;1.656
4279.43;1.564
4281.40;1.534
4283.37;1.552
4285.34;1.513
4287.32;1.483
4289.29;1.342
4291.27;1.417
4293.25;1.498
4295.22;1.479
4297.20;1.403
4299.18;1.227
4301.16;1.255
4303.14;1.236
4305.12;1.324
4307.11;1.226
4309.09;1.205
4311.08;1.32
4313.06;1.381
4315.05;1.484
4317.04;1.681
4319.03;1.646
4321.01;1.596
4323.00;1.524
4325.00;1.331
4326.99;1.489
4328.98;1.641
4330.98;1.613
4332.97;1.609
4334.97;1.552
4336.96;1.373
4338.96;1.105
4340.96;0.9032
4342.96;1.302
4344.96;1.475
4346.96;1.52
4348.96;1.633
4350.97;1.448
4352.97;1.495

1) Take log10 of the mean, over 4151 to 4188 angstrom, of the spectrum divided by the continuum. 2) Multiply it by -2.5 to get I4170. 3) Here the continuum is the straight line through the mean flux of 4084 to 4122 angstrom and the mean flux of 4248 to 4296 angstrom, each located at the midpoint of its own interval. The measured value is -0.05 mag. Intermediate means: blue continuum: 1.52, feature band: 1.6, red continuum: 1.53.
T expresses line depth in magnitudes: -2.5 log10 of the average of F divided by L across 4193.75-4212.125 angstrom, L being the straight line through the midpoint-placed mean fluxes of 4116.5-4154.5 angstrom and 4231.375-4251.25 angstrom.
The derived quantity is 0.00 mag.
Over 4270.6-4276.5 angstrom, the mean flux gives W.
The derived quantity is 1.44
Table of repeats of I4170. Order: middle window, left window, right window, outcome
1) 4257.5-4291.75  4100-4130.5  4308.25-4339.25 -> -0.022 mag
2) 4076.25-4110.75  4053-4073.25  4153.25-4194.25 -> 0.057 mag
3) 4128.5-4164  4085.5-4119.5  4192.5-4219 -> -0.052 mag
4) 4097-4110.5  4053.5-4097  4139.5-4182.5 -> 0.179 mag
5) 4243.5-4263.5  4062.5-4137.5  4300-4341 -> -0.072 mag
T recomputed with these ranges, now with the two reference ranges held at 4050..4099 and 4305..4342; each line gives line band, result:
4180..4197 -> -0.053 mag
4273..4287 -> -0.067 mag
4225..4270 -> -0.058 mag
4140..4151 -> -0.065 mag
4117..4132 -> -0.048 mag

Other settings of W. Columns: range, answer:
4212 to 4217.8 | 1.58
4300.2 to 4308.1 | 1.26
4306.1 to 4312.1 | 1.25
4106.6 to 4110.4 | 1.52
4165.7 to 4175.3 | 1.59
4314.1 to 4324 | 1.59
